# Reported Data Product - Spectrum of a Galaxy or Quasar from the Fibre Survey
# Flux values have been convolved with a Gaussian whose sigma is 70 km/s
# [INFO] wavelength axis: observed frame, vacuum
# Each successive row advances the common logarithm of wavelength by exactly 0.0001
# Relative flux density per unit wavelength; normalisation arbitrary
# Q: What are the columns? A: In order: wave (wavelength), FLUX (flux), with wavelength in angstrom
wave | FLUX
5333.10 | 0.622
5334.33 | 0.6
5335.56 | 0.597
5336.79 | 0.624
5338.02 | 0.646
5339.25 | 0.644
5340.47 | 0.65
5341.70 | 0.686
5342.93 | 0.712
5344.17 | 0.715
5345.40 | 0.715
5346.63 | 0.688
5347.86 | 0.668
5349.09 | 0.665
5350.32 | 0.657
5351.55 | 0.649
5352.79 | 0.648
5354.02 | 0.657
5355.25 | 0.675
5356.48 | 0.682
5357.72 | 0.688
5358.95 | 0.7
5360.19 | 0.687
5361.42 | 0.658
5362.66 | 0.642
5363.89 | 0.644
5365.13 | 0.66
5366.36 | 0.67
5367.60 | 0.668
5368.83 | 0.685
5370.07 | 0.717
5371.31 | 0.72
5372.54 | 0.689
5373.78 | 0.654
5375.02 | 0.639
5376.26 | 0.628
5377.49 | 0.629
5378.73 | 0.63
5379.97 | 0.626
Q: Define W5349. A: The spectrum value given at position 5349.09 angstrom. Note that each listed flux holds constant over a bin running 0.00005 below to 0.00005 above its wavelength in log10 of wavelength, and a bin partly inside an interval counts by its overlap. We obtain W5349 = 0.665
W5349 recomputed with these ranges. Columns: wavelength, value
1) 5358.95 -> 0.7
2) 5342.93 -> 0.712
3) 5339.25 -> 0.644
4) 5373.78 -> 0.654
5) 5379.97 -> 0.626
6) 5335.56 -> 0.597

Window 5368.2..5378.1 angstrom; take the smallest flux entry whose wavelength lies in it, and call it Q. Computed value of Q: 0.628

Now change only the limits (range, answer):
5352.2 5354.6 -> 0.648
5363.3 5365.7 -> 0.644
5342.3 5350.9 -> 0.657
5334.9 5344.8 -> 0.597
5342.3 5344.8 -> 0.712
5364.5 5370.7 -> 0.66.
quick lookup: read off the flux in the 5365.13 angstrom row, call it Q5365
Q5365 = 0.66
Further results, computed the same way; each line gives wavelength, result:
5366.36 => 0.67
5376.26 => 0.628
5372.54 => 0.689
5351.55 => 0.649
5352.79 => 0.648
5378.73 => 0.63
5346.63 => 0.688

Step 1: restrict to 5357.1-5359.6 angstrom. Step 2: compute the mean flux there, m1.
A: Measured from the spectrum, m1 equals 0.692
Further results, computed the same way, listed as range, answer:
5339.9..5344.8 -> 0.69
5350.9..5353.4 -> 0.647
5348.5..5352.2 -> 0.656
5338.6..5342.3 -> 0.661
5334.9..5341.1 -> 0.633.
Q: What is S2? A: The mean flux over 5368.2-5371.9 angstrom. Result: 0.707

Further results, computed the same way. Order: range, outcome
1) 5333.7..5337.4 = 0.606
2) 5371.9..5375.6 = 0.662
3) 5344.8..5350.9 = 0.679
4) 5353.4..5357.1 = 0.672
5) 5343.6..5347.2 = 0.706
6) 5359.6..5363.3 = 0.663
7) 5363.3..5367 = 0.658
